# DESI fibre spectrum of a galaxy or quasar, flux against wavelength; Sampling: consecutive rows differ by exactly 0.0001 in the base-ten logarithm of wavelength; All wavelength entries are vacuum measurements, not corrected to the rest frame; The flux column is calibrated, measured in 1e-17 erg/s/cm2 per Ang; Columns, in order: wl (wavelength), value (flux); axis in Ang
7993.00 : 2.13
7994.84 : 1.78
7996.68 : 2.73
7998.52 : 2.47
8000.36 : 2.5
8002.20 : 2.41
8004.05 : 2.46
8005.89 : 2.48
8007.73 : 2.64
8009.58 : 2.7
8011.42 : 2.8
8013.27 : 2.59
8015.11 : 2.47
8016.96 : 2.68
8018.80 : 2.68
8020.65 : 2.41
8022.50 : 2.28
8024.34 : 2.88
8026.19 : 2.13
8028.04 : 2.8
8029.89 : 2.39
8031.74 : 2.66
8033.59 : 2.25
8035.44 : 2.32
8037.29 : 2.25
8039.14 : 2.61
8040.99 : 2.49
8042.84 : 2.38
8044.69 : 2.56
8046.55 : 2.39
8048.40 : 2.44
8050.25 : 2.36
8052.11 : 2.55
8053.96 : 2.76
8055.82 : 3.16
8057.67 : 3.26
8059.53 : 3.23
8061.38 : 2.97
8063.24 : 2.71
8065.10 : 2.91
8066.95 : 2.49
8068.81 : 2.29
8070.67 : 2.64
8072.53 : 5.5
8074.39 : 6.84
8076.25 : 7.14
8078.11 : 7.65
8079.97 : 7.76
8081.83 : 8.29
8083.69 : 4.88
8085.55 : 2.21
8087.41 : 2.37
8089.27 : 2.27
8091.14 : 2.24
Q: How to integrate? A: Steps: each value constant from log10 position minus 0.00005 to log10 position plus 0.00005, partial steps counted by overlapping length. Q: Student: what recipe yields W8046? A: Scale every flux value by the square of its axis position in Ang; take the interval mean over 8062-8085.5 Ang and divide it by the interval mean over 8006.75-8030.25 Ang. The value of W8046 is 2.0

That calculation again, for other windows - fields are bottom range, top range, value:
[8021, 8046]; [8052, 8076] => 1.42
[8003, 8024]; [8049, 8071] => 1.09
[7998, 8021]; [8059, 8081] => 1.80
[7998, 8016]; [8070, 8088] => 2.24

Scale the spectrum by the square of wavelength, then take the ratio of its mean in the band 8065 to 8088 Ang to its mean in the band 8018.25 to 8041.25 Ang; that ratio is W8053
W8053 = 2.0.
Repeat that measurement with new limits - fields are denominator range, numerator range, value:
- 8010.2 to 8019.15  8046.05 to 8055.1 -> 0.96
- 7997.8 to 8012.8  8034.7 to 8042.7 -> 0.95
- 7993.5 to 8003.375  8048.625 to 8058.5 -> 1.19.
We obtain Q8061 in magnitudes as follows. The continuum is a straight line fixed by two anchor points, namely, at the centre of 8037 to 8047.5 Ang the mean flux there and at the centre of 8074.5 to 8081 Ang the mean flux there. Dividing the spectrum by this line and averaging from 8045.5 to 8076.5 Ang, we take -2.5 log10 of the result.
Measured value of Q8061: 0.466 mag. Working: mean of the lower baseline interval 2.46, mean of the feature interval 3.31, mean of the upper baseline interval 7.44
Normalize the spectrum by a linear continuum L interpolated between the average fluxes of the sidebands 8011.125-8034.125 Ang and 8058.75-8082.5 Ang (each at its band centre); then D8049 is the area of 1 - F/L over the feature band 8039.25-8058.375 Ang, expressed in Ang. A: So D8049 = 5.8 Ang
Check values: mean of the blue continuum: 2.54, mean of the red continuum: 4.77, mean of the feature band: 2.63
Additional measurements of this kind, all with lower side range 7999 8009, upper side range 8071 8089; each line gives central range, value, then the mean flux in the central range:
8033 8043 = 3.87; 2.39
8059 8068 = 3.82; 2.84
